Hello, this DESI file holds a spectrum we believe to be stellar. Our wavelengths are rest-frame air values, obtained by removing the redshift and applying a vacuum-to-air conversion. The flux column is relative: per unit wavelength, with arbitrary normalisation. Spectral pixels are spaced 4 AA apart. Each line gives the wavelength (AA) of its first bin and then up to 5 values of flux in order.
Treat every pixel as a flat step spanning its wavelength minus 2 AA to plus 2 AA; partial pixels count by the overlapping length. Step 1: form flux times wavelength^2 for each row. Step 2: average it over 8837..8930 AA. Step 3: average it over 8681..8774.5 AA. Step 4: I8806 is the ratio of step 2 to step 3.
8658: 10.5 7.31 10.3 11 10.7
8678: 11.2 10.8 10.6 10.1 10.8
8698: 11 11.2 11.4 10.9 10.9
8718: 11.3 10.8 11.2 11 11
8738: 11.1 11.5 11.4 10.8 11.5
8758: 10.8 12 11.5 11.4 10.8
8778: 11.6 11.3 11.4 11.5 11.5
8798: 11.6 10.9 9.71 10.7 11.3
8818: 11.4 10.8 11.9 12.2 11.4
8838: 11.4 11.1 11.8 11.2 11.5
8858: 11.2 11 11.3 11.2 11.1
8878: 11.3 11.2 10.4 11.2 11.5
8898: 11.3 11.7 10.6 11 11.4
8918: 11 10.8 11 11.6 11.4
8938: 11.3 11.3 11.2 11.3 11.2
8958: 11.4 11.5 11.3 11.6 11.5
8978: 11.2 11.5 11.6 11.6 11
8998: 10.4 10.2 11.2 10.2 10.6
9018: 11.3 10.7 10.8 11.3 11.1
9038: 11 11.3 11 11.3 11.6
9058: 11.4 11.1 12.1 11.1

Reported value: 1.0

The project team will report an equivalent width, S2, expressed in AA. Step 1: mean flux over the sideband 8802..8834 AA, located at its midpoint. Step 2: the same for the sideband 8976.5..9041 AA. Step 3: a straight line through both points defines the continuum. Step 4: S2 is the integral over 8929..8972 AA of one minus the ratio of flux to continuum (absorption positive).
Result -1.3 AA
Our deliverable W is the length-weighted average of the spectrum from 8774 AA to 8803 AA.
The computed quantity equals 11.4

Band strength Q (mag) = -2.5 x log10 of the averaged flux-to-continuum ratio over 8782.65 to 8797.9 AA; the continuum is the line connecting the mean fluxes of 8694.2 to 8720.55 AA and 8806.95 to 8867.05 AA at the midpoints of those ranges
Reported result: -0.022 mag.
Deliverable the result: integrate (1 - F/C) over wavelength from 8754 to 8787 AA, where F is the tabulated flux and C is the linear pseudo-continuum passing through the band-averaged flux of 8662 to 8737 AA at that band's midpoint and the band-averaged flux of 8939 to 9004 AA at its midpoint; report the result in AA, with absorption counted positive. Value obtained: -1.3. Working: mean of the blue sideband 10.8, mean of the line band 11.4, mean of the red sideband 11.2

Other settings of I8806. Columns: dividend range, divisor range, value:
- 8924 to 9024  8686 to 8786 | 1.06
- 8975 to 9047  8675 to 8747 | 1.07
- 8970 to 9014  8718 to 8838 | 1.03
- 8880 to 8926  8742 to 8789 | 1.01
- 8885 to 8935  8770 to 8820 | 1.03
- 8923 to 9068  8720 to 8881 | 1.04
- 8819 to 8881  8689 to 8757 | 1.06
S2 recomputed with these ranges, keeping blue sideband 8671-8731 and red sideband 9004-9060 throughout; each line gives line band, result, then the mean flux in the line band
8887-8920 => -0.54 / 11.2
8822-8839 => -1.02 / 11.6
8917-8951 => -0.61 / 11.2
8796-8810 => 0.30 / 10.7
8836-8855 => -0.71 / 11.4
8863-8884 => -0.41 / 11.2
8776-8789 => -0.57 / 11.4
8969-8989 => -0.80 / 11.5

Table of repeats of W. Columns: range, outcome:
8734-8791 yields 11.3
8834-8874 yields 11.3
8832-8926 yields 11.2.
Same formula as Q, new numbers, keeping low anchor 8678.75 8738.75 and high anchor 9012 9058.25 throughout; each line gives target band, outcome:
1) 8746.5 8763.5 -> -0.029 mag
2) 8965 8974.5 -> -0.039 mag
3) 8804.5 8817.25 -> 0.031 mag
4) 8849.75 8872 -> -0.021 mag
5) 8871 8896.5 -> -0.009 mag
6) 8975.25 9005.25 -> 0.000 mag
